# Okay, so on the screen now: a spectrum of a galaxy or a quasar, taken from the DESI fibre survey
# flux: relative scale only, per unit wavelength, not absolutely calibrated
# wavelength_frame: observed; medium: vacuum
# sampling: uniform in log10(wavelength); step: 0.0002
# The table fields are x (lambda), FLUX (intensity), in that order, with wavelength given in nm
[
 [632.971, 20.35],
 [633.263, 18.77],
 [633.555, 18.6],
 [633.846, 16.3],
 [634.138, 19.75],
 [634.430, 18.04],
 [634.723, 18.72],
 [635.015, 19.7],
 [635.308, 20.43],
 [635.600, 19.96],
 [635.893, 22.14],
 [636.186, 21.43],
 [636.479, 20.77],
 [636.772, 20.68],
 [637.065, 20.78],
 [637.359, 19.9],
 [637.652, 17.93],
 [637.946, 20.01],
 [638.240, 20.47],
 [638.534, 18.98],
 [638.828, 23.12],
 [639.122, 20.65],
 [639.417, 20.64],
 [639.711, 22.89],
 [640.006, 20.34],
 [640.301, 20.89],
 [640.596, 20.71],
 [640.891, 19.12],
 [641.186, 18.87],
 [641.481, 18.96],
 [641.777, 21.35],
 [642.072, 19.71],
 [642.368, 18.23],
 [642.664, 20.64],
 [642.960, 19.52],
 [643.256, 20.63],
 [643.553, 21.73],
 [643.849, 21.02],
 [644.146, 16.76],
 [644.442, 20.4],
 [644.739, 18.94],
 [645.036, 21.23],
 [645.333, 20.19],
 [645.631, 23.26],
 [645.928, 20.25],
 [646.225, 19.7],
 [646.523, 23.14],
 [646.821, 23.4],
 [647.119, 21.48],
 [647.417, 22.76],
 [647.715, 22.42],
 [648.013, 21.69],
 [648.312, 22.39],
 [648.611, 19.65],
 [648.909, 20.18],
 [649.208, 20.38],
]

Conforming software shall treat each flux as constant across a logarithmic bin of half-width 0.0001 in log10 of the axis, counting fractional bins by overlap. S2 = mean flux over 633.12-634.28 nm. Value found 18.4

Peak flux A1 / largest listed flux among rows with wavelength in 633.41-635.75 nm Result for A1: 20.43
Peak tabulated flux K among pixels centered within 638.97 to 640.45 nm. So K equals 22.89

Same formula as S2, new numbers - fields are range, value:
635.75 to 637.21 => 21.2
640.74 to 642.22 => 19.6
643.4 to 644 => 21.3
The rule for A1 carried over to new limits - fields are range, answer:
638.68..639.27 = 23.12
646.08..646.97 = 23.4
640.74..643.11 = 21.35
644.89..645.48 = 21.23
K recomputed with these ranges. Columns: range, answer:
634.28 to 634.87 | 18.72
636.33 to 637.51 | 20.78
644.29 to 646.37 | 23.26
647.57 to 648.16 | 22.42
